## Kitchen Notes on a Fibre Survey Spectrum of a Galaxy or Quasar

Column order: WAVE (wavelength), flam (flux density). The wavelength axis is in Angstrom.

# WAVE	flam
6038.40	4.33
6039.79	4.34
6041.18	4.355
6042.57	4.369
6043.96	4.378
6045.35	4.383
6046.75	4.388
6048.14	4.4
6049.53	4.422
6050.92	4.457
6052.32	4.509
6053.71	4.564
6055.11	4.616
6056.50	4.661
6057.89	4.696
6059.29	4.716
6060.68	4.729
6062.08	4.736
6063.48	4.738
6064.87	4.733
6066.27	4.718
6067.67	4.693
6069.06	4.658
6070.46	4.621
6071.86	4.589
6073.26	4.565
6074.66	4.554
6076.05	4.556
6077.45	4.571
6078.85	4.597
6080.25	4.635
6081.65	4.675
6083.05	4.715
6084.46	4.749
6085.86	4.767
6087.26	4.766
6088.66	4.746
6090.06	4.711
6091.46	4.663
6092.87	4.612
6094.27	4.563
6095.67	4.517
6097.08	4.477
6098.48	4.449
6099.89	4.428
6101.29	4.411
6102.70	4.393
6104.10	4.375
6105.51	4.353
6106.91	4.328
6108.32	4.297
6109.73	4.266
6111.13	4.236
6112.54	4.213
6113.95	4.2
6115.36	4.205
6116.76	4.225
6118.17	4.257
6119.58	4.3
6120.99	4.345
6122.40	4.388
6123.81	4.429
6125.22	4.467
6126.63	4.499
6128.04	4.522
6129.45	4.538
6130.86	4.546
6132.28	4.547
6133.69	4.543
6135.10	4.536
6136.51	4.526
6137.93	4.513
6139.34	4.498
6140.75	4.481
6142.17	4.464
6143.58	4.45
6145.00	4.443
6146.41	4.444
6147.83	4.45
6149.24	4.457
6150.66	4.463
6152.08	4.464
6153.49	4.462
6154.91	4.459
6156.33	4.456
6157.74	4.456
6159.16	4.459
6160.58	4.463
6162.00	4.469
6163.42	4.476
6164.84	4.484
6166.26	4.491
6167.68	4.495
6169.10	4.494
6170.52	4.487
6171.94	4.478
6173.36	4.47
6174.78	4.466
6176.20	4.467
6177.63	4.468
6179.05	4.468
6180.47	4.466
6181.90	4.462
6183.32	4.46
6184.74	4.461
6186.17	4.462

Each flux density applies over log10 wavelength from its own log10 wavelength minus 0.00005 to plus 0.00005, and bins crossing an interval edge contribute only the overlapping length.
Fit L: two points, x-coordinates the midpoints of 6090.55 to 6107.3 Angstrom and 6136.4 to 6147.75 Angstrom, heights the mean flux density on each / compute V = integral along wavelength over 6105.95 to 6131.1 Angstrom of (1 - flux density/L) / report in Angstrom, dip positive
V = 0.7 Angstrom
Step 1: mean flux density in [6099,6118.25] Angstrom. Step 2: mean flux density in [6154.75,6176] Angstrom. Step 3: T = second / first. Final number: 1.04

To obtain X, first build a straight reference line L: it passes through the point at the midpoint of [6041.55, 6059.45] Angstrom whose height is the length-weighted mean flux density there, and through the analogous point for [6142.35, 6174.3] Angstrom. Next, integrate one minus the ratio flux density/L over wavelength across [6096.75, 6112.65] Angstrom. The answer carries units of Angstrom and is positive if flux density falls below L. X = 0.5 Angstrom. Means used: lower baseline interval 4.5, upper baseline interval 4.47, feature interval 4.36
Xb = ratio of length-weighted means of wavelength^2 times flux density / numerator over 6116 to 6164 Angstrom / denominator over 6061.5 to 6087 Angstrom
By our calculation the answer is 0.98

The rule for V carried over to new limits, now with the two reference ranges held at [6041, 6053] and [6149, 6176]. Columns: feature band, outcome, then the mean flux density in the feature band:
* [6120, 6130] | 0.0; 4.45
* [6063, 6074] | -0.6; 4.66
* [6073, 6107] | -1.1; 4.57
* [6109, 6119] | 0.5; 4.23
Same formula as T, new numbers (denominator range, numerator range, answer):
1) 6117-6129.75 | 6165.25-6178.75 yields 1.02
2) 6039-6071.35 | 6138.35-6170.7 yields 0.98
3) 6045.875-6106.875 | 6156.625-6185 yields 0.97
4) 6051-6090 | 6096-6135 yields 0.94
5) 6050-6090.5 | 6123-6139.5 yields 0.97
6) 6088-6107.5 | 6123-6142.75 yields 1.00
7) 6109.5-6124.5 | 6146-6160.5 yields 1.04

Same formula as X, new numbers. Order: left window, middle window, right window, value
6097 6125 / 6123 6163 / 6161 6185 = -0.71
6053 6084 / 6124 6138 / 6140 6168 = -0.02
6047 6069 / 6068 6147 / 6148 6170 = 1.01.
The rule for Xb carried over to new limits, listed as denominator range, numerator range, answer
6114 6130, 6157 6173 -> 1.04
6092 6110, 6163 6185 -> 1.04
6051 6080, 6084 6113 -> 0.98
